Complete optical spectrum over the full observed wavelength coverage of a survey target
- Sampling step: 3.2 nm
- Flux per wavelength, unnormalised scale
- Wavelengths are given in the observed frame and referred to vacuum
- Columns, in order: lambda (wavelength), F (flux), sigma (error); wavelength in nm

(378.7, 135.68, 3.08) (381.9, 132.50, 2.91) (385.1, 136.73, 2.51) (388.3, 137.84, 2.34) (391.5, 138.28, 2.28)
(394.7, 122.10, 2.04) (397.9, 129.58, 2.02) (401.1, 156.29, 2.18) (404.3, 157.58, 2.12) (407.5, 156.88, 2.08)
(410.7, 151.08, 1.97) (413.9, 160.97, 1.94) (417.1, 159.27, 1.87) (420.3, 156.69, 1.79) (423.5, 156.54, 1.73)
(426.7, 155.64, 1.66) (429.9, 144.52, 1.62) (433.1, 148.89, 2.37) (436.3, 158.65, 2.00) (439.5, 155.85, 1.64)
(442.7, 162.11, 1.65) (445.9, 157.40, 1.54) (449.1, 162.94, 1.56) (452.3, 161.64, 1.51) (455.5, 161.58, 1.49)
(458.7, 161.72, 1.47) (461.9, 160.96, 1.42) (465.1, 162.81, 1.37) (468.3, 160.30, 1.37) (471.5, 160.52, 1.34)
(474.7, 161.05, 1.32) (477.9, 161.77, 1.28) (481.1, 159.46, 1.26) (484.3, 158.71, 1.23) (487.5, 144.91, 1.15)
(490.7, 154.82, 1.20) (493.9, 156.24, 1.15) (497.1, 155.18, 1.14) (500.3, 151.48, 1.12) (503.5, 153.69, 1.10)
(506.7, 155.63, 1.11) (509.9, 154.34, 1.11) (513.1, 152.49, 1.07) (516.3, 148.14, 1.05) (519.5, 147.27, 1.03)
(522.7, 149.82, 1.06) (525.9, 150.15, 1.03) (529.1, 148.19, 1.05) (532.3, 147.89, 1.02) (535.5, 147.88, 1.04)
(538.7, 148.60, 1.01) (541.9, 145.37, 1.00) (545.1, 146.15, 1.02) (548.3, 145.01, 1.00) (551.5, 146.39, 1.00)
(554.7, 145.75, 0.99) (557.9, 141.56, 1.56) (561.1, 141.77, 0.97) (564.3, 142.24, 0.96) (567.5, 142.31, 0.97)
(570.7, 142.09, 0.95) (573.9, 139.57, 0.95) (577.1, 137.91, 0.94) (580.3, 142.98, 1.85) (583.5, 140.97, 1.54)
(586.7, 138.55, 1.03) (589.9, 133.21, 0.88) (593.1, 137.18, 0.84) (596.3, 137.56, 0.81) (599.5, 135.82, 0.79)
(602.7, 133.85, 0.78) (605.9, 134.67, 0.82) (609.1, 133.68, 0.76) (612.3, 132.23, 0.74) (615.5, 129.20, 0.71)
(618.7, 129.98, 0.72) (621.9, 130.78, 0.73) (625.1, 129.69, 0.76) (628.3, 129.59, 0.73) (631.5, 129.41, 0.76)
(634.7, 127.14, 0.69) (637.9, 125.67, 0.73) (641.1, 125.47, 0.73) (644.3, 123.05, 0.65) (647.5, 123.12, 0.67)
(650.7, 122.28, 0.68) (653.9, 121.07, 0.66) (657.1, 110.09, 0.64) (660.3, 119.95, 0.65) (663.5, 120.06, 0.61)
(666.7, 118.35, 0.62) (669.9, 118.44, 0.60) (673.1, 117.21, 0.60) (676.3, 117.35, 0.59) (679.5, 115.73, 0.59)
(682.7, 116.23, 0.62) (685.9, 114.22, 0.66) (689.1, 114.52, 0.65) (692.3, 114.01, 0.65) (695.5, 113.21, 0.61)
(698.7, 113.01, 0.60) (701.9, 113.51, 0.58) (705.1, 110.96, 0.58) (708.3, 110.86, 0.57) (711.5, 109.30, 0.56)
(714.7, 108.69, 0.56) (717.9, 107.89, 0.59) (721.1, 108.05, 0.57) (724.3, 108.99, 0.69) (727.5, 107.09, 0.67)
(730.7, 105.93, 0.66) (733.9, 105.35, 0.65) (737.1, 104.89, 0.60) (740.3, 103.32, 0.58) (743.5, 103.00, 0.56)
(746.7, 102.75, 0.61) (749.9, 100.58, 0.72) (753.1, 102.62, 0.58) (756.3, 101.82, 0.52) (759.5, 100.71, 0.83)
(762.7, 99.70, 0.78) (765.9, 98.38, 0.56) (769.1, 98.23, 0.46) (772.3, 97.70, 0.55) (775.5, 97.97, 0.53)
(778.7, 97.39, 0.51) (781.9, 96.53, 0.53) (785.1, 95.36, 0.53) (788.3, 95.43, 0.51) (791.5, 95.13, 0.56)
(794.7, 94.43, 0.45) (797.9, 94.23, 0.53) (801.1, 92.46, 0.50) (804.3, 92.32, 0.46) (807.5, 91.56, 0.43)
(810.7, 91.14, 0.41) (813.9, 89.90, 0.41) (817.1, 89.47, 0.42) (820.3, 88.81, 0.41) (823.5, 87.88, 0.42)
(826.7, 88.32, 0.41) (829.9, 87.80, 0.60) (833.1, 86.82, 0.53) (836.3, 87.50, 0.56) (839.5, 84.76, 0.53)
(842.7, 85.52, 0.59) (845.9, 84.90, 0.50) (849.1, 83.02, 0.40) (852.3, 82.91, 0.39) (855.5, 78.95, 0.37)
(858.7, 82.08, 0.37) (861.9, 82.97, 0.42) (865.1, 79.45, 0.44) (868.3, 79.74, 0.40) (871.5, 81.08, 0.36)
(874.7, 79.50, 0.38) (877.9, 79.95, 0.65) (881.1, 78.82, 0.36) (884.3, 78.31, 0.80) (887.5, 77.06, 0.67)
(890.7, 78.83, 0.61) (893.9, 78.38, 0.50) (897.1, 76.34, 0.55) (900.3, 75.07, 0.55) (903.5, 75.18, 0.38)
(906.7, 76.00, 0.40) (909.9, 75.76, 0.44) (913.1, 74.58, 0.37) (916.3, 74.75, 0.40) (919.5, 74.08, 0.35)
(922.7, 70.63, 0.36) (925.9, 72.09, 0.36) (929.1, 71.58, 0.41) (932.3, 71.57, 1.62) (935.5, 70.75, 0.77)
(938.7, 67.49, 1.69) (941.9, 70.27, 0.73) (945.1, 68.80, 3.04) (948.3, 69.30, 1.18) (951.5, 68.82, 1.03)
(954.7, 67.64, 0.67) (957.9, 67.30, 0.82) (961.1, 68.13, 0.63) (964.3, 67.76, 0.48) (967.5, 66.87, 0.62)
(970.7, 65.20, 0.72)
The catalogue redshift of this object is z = 0.00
